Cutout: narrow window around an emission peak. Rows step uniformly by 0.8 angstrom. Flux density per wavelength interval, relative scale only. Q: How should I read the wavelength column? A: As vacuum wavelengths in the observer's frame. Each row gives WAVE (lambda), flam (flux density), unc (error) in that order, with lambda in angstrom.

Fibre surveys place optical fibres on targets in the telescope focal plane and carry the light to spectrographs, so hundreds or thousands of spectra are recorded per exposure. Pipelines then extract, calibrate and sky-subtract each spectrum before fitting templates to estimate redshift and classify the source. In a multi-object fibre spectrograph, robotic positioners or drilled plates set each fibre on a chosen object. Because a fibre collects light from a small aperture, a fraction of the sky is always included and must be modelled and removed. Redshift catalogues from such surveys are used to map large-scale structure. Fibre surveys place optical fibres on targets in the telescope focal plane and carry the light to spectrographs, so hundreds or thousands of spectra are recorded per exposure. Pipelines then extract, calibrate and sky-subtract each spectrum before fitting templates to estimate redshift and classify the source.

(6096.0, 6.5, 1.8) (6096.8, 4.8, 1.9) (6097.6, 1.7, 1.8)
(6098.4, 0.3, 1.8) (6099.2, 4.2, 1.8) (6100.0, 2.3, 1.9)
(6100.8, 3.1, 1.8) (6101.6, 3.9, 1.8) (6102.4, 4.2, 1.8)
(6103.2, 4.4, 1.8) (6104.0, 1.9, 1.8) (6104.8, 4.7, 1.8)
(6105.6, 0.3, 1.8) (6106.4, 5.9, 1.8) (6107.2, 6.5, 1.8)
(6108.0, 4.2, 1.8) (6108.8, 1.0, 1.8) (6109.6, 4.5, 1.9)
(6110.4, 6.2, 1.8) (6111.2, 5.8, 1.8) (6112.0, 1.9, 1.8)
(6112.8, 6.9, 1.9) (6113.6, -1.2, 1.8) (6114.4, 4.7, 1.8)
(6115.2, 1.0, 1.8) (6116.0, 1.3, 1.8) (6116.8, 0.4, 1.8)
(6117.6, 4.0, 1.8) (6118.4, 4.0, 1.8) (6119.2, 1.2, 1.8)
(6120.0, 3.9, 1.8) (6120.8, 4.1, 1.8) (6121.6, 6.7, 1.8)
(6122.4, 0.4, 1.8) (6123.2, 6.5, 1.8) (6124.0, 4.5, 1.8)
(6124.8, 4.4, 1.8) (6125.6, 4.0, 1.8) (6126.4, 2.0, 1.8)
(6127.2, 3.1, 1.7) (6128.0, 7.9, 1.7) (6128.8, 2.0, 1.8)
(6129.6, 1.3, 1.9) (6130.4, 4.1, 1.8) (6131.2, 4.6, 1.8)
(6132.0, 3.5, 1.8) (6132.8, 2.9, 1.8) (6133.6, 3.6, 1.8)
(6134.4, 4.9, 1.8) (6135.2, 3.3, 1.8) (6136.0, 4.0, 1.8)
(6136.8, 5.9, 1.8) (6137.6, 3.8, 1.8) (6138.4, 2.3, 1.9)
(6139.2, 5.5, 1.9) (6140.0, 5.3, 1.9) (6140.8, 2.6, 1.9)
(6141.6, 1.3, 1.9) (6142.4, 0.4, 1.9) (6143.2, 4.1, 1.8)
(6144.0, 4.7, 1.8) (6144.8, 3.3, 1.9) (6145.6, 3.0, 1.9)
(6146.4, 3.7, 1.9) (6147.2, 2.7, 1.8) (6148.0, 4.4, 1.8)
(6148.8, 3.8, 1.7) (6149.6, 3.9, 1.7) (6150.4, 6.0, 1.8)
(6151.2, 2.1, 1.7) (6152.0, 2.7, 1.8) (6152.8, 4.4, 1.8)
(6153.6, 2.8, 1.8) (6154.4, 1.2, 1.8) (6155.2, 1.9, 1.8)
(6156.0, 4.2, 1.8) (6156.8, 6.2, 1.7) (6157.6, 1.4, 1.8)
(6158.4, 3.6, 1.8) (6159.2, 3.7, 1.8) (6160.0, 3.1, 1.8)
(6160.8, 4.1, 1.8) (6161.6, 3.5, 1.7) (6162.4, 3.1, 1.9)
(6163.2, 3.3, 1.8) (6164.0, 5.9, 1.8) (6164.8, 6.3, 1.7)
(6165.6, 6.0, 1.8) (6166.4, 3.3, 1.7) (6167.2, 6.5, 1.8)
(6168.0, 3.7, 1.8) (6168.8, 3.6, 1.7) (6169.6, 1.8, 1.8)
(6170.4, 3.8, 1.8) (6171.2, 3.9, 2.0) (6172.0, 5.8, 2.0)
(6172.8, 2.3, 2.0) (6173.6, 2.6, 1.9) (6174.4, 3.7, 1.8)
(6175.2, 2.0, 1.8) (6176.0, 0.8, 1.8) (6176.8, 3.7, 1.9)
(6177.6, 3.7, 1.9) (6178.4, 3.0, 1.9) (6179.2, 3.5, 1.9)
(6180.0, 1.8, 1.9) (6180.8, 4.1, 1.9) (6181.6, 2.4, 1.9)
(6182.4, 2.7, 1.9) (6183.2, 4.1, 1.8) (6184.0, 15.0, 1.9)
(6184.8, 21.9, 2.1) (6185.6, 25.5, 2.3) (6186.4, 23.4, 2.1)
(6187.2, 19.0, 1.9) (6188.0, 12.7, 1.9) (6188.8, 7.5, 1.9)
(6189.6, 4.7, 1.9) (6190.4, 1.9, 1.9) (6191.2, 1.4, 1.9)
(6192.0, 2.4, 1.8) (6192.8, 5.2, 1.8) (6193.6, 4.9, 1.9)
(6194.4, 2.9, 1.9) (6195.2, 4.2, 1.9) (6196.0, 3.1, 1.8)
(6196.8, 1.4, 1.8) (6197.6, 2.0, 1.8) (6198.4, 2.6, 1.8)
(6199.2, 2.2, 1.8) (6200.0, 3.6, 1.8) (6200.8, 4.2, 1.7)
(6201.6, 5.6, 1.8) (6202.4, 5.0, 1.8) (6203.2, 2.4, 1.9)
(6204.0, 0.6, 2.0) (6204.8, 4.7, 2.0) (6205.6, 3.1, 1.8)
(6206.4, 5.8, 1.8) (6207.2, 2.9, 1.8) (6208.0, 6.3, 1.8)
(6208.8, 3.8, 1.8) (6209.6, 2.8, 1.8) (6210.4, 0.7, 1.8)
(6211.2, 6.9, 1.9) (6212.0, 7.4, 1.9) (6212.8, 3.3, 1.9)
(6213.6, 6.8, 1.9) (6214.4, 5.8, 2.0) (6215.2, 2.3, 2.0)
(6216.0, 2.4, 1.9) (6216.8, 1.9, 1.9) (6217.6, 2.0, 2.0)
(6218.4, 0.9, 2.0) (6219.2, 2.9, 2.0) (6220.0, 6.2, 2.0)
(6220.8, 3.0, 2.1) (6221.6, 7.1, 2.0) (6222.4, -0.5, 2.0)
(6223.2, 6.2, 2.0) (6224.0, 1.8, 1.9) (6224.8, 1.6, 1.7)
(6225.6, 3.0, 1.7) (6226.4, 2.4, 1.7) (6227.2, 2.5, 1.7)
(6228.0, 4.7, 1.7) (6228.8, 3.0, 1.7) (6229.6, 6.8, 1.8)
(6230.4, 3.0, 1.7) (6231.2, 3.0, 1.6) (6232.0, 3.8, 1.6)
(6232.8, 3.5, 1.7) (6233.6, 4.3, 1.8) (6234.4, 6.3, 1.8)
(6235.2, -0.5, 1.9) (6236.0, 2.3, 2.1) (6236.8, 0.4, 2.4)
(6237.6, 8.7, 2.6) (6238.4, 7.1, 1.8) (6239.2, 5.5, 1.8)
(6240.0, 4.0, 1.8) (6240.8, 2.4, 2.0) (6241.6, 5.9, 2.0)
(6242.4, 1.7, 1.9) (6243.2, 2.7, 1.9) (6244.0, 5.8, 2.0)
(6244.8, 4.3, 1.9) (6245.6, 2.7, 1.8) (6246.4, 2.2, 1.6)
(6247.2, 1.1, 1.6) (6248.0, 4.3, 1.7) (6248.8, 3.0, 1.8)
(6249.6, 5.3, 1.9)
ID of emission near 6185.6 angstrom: H-beta 4861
